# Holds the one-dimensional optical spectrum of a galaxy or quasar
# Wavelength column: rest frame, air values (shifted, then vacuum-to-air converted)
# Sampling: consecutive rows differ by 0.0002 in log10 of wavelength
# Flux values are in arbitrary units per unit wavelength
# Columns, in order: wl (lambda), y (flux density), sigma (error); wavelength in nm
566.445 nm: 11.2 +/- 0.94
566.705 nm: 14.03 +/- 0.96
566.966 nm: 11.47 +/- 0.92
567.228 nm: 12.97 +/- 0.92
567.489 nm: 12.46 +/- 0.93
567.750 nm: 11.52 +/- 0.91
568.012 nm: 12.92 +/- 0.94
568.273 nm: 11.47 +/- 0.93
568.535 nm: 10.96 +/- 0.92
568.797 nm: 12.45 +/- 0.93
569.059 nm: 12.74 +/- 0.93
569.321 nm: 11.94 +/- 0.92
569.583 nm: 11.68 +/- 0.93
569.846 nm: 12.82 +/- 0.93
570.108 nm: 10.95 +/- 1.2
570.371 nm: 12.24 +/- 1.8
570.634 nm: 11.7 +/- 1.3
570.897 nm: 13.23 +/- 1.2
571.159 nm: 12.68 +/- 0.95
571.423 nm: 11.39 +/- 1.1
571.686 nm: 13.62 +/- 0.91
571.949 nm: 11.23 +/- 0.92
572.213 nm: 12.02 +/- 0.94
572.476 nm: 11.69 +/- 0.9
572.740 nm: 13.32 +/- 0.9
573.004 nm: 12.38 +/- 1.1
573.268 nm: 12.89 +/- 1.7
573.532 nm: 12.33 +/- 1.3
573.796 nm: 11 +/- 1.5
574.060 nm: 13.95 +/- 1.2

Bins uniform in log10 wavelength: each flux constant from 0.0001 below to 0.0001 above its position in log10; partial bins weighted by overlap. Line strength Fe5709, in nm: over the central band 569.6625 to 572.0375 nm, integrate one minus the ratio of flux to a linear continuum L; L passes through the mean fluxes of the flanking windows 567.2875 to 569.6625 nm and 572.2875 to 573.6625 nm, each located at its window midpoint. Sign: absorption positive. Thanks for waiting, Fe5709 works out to 0.02 nm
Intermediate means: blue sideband 12.1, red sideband 12.5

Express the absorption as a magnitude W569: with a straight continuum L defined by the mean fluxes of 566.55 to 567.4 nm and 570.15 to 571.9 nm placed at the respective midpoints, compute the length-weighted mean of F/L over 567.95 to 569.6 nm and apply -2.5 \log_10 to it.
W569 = 0.05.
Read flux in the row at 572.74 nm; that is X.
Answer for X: 13.32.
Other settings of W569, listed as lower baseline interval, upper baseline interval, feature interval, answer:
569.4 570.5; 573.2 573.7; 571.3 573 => 0.00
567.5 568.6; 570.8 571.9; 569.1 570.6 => 0.03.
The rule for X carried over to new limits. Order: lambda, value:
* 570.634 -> 11.7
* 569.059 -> 12.74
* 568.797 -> 12.45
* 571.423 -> 11.39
